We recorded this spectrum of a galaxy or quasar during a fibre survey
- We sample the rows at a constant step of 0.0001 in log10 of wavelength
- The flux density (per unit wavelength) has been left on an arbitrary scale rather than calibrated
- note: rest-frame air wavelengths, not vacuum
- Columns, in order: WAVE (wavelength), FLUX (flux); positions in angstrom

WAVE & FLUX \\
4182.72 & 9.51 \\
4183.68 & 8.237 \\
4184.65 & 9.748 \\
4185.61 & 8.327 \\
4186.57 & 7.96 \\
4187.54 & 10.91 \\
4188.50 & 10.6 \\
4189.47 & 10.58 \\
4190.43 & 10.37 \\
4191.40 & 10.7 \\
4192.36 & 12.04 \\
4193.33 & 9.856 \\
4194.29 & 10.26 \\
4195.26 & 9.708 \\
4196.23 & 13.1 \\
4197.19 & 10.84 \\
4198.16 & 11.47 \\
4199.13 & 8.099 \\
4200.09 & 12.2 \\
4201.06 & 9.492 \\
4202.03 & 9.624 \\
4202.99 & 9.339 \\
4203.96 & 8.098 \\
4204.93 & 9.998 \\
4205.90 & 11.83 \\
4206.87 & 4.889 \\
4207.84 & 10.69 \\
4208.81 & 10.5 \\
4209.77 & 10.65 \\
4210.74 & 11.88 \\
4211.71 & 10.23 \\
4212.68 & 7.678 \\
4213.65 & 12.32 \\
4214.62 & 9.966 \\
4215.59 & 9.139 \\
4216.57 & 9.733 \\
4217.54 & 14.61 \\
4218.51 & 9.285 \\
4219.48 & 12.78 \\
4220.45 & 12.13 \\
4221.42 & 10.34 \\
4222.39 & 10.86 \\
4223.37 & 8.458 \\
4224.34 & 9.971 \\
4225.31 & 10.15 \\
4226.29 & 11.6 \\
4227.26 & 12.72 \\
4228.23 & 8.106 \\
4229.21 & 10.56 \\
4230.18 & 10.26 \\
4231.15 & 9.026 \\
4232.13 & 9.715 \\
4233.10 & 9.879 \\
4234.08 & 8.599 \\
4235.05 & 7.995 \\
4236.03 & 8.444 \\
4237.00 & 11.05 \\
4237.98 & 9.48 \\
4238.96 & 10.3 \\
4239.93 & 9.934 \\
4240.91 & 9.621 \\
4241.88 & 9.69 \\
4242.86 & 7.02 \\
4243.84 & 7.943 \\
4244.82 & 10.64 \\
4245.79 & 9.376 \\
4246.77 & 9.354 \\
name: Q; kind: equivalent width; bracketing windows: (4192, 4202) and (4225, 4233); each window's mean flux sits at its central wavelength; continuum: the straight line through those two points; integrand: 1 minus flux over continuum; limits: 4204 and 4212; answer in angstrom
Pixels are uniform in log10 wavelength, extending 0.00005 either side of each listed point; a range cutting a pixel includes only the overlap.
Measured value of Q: 0.40 angstrom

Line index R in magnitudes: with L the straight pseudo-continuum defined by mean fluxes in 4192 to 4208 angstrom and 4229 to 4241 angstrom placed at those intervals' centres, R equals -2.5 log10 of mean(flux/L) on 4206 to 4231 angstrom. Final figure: -0.06 mag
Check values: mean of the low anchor 10.1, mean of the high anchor 9.58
